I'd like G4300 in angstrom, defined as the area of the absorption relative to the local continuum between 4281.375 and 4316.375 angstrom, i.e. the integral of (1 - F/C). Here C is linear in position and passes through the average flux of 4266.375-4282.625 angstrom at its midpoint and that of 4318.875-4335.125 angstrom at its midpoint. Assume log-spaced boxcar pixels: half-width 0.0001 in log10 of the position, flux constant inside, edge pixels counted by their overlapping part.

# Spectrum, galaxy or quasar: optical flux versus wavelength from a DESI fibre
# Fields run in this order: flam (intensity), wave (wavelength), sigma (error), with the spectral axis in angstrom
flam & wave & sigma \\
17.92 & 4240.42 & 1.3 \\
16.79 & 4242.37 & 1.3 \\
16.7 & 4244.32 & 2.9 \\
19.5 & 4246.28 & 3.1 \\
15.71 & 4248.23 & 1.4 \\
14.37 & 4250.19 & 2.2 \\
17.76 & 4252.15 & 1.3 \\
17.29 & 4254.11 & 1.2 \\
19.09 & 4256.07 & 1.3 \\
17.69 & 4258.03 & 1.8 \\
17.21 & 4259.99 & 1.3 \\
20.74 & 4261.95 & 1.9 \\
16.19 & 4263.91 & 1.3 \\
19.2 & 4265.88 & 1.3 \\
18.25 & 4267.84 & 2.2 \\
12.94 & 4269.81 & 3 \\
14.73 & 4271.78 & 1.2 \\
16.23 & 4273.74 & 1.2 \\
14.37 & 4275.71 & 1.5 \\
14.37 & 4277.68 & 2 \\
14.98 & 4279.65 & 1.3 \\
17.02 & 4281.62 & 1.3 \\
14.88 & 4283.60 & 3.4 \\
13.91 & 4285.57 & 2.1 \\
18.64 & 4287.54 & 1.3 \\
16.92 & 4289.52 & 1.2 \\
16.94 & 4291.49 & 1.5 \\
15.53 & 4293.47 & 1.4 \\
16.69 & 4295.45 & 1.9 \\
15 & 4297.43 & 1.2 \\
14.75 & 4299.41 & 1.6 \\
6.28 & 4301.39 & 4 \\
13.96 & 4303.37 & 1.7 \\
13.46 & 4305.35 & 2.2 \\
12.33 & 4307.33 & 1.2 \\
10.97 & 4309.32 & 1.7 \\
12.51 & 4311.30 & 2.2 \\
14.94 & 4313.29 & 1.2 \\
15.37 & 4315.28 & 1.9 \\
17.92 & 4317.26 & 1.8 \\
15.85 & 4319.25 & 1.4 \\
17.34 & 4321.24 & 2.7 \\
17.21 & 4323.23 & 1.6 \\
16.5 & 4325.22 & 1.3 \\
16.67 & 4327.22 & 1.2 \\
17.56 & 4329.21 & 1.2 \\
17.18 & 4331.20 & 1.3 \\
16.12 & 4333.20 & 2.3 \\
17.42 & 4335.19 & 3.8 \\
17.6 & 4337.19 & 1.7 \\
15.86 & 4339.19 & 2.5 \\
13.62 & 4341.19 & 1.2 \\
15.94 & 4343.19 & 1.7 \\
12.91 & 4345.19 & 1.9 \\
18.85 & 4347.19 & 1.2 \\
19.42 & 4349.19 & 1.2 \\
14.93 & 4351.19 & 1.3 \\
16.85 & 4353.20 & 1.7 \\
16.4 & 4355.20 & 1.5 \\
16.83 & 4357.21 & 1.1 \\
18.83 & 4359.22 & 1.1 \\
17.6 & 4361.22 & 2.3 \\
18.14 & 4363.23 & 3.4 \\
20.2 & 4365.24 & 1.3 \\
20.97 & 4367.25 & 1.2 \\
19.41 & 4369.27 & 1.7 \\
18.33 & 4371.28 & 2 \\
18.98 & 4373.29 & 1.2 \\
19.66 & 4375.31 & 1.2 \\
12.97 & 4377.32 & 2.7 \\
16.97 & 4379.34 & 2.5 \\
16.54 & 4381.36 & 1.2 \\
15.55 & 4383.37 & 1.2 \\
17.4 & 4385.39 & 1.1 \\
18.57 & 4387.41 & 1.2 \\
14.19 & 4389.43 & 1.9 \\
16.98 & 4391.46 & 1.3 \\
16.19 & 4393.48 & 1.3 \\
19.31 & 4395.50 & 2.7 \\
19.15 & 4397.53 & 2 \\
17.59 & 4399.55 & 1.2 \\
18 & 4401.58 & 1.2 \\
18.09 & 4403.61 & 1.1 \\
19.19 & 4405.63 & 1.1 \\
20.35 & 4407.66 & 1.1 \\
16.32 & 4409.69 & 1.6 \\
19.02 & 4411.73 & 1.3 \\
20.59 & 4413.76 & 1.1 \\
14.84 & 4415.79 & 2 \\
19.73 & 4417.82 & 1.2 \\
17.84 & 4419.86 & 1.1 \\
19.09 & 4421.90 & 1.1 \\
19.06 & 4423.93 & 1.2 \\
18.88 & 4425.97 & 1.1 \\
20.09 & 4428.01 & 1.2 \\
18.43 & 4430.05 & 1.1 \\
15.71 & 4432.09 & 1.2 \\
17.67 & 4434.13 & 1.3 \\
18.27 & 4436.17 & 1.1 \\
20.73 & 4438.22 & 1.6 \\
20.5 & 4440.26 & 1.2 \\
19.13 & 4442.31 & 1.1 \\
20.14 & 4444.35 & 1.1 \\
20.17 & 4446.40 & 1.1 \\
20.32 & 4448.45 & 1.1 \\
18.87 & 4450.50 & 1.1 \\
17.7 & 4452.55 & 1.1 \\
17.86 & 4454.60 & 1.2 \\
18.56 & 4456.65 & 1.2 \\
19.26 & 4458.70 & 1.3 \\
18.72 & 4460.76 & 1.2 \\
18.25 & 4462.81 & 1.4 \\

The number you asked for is 3.7 angstrom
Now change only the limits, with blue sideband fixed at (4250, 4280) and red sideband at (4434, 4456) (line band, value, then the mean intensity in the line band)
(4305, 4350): 4.50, 15.8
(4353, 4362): 0.34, 17.3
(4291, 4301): 1.15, 15.1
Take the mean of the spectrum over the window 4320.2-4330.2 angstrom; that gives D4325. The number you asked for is 17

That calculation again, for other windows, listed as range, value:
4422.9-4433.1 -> 18.4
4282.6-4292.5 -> 16.3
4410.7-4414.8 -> 19.8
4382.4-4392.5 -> 16.5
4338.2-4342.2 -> 14.7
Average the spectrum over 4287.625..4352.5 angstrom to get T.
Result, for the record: 15.5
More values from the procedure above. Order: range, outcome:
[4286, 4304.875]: 14.9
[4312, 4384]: 17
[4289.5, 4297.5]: 16.3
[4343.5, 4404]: 17.5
